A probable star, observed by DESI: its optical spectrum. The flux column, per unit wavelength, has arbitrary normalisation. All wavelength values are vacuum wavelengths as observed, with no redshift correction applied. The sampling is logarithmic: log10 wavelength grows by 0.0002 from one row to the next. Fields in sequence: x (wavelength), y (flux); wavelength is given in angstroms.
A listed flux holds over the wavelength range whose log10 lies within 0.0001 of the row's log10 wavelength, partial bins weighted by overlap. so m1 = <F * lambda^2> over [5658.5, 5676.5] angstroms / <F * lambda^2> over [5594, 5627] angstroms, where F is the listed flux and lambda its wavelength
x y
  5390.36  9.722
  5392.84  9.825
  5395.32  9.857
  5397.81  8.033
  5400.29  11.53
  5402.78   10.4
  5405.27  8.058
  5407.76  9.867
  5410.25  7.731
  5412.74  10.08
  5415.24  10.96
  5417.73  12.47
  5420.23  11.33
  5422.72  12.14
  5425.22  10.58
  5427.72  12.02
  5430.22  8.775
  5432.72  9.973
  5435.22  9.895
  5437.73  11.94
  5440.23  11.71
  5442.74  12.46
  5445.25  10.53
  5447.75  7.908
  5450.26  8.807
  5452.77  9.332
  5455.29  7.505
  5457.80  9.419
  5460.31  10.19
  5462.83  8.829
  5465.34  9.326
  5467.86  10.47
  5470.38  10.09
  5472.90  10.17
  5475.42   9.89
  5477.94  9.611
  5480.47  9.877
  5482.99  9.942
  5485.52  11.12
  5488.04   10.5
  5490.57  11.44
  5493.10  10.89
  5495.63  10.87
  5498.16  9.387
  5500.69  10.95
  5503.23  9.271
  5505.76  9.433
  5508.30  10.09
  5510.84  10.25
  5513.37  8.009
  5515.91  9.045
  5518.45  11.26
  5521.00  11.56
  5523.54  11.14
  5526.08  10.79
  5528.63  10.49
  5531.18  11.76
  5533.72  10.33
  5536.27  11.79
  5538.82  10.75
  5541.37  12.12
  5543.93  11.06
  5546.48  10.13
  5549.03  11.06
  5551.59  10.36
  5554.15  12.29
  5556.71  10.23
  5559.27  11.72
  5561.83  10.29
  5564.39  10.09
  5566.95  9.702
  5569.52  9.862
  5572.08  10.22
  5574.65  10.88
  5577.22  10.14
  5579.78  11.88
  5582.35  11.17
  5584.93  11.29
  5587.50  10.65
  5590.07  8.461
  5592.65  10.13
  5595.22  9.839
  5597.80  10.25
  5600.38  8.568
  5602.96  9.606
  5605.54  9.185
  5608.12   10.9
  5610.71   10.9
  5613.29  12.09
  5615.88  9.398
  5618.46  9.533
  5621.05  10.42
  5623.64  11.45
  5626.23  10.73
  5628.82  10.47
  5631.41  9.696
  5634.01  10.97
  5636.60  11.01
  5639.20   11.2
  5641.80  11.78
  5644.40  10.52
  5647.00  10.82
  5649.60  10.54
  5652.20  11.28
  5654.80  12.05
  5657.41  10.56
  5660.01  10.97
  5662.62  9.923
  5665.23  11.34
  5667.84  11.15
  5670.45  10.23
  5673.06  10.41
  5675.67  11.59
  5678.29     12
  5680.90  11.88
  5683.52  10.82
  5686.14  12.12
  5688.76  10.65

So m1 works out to 1.1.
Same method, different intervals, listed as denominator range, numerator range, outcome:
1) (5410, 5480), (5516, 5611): 1.09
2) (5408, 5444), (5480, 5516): 0.96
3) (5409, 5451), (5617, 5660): 1.10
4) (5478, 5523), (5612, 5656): 1.11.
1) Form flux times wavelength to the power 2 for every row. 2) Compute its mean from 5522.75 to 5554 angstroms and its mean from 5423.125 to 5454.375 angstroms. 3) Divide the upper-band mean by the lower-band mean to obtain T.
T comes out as 1.1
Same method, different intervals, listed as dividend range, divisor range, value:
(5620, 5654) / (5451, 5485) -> 1.20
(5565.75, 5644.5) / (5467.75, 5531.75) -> 1.05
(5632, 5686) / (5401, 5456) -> 1.17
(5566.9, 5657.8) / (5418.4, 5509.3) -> 1.09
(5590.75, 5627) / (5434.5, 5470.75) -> 1.09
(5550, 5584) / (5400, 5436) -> 1.09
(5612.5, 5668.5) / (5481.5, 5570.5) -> 1.06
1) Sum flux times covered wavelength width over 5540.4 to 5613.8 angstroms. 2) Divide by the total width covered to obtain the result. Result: 10.5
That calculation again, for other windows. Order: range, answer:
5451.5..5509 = 9.94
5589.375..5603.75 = 9.51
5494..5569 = 10.6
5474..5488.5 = 10.1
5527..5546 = 11.1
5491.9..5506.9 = 10.1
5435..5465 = 9.86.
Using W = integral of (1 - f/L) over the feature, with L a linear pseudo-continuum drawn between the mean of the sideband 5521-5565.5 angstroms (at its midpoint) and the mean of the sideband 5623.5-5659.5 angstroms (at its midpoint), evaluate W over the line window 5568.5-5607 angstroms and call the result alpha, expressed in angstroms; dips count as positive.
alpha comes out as 2.8 angstroms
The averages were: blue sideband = 11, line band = 10.1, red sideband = 10.9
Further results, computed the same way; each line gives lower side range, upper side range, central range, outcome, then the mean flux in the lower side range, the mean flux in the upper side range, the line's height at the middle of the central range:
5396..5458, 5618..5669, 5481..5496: -0.6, 10.1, 10.8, 10.3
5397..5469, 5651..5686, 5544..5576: 0.2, 10.1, 11.1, 10.6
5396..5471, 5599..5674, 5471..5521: 0.5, 10.1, 10.6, 10.2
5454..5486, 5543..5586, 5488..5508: -0.7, 9.69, 10.7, 10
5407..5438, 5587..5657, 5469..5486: 0.8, 10.6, 10.5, 10.5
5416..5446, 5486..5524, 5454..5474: 2.3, 11.2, 10.3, 10.8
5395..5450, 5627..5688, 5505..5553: 0.2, 10.4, 11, 10.7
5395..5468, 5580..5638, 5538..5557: -1.5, 10.1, 10.3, 10.2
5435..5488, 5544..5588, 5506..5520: 0.8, 9.97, 10.7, 10.3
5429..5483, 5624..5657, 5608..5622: 0.3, 9.85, 10.9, 10.8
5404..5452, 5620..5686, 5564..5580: 0.7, 10.4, 11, 10.8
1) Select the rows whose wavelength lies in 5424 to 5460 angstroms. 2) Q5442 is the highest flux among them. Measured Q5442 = 12.46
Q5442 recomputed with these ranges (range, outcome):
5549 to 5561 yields 12.29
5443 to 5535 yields 11.76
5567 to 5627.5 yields 12.09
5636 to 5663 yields 12.05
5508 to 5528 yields 11.56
